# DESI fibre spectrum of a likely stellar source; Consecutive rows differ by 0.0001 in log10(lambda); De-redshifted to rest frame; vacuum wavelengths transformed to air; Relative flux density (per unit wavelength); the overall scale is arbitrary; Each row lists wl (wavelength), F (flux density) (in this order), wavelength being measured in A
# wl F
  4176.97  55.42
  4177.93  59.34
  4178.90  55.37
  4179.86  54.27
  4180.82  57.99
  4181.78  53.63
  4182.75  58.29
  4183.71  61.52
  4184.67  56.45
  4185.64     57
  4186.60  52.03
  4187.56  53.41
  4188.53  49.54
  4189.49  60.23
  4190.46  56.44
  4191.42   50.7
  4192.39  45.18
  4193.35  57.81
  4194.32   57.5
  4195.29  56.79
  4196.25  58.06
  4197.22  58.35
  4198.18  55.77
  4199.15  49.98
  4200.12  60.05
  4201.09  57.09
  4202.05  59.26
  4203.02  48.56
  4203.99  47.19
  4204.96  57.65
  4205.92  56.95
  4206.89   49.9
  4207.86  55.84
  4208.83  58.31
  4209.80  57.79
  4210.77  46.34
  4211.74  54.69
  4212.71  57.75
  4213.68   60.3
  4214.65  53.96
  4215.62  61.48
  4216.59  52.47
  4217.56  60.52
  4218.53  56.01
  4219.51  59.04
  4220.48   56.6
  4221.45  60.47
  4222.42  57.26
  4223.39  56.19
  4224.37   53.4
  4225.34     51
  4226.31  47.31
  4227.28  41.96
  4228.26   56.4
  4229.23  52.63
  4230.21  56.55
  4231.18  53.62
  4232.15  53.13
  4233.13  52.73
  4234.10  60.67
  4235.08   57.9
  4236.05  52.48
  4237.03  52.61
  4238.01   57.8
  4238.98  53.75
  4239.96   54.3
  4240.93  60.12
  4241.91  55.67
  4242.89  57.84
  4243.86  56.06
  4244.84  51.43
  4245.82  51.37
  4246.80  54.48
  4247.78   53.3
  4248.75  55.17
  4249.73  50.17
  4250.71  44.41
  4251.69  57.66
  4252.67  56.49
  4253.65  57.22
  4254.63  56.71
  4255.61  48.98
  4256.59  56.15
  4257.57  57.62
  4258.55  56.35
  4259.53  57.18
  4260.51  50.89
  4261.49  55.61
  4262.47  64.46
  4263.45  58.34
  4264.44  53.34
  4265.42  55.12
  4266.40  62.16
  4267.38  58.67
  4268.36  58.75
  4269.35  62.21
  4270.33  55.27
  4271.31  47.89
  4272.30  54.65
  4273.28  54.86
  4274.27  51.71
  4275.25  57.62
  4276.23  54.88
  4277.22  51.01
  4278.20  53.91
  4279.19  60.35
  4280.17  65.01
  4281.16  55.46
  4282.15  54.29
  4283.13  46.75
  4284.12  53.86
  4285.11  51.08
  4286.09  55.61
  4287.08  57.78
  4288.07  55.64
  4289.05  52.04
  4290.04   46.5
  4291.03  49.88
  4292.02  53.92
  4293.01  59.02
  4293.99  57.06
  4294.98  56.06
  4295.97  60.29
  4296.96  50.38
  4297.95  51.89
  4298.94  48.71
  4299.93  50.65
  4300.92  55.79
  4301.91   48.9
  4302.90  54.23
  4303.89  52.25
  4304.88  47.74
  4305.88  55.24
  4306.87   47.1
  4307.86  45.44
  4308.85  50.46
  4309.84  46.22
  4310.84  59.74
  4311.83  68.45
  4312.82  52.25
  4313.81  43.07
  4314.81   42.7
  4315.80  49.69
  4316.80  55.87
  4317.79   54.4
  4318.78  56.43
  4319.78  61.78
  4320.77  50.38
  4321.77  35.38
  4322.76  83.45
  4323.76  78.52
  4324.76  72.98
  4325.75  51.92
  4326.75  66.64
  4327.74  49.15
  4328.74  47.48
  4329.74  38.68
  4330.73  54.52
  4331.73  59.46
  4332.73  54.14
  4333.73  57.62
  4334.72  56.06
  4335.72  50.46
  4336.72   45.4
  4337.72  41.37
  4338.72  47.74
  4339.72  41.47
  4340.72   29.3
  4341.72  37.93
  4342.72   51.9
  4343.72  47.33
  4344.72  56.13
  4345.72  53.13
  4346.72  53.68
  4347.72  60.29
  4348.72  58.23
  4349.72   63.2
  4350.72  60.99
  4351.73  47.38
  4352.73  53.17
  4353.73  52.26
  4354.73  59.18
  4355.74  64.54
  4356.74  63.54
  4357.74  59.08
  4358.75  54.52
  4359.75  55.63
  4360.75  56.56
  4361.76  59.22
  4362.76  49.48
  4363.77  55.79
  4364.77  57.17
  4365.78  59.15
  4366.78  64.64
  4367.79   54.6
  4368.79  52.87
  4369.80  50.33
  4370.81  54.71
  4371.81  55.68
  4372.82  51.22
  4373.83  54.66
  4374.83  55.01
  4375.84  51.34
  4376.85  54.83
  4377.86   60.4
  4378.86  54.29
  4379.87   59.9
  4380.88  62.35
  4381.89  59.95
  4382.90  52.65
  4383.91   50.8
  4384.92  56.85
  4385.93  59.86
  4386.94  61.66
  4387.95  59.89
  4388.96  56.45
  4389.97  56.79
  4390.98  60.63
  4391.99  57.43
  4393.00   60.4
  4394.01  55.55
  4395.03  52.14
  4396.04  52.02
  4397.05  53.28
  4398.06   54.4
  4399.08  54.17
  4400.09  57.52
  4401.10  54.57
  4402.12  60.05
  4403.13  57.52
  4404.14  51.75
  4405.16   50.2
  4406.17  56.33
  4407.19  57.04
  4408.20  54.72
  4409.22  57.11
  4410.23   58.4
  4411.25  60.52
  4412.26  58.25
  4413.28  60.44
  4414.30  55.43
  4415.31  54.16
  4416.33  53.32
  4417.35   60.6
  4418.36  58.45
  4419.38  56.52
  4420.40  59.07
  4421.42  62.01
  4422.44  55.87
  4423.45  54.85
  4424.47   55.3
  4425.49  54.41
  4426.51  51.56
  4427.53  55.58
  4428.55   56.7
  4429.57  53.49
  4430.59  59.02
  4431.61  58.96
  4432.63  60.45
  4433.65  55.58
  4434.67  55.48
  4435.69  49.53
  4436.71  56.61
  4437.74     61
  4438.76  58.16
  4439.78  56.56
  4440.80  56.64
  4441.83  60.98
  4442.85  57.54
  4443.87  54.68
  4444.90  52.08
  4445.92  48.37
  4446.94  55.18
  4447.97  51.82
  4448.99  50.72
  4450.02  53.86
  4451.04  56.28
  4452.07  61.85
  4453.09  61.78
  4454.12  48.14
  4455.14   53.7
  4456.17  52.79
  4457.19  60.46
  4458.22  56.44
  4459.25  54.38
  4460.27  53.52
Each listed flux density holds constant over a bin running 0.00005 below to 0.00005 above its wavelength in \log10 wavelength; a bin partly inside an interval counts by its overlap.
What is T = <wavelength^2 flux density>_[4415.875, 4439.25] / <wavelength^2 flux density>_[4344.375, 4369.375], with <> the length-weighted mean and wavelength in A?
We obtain 1.0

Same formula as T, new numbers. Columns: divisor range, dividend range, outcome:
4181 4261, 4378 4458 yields 1.12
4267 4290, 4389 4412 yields 1.08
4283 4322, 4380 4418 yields 1.13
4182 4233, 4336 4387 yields 1.06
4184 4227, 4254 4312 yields 1.02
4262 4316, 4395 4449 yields 1.10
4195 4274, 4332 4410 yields 1.06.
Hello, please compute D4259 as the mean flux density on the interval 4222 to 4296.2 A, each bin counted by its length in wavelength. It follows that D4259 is 54.8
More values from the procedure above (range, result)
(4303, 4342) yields 52.4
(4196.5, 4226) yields 55.6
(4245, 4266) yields 54.8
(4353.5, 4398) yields 56.6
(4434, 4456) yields 55.2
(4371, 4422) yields 56.6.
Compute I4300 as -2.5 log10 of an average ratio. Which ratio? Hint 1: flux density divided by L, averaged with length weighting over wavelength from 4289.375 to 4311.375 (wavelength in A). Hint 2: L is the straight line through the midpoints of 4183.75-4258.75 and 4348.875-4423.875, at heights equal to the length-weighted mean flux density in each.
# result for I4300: 0.071 mag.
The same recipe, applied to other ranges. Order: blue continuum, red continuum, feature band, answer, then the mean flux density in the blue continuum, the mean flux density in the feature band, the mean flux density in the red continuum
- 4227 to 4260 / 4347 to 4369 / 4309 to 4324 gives 0.02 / 54.5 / 55.4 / 57.4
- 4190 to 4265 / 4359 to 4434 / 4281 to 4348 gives 0.06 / 55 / 52.7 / 56.4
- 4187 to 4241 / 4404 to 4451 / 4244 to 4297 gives 0.00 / 55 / 55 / 56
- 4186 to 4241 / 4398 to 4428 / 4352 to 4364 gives -0.02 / 54.9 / 56.8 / 56.4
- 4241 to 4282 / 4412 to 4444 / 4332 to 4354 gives 0.11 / 55.6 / 50.9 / 56.8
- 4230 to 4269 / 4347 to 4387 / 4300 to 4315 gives 0.09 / 55.5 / 51.5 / 56.6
